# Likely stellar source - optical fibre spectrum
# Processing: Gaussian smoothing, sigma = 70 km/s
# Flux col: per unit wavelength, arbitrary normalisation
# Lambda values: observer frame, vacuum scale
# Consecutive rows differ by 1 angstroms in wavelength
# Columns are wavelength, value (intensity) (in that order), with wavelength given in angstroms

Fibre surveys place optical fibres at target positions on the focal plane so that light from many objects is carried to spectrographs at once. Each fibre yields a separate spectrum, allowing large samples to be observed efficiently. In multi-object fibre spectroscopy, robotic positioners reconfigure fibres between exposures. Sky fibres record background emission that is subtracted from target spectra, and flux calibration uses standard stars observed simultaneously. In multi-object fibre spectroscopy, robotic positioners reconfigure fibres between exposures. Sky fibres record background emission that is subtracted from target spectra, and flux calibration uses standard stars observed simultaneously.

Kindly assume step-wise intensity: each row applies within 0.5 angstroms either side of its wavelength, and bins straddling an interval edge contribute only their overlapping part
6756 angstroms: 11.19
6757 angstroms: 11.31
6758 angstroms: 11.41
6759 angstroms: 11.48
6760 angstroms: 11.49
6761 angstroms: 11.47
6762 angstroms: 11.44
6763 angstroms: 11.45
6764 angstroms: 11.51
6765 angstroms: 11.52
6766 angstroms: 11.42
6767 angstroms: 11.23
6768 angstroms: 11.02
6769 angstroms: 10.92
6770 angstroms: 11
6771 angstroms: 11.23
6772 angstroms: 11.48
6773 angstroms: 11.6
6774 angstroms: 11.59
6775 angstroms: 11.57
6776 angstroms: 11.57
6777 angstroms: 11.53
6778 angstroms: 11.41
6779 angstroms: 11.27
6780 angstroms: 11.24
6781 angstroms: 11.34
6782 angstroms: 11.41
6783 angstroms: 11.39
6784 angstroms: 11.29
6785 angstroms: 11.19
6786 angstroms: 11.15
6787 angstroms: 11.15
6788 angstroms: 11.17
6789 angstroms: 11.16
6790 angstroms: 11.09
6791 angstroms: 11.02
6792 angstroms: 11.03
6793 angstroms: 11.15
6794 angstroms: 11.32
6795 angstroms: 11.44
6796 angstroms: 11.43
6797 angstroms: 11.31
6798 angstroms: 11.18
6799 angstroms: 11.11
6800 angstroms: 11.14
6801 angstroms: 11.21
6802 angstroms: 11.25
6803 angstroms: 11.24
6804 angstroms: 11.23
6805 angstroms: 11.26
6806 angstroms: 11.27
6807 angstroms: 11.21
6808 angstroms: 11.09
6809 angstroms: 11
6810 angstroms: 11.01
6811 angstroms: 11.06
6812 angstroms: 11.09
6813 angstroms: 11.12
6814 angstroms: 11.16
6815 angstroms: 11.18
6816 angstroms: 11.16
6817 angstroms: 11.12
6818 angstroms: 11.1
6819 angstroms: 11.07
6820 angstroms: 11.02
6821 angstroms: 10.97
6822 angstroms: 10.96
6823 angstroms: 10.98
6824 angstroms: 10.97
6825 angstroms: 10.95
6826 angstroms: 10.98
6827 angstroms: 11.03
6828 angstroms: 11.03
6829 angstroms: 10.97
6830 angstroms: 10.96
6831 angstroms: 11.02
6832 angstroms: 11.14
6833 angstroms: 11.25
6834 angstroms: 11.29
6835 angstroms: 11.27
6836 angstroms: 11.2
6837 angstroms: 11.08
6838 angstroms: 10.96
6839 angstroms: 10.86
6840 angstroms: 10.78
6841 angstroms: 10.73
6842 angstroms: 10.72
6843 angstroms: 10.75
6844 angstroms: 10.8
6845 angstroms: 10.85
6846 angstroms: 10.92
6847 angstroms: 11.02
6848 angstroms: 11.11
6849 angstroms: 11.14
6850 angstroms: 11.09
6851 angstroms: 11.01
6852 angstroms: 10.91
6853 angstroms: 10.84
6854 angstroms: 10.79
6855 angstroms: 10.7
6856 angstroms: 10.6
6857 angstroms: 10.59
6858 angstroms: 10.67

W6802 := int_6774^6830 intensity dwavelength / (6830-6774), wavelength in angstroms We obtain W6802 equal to 11.2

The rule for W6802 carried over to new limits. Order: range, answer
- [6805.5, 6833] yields 11.1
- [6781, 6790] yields 11.2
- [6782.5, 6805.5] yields 11.2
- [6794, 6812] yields 11.2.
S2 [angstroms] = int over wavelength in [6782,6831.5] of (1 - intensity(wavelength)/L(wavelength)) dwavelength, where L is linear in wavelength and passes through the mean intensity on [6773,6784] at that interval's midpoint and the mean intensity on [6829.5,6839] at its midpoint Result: 0.6 angstroms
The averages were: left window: 11.4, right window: 11.1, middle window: 11.1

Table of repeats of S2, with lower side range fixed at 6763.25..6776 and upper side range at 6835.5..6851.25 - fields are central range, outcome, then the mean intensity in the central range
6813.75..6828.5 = 0.03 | 11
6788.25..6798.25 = 0.01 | 11.2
